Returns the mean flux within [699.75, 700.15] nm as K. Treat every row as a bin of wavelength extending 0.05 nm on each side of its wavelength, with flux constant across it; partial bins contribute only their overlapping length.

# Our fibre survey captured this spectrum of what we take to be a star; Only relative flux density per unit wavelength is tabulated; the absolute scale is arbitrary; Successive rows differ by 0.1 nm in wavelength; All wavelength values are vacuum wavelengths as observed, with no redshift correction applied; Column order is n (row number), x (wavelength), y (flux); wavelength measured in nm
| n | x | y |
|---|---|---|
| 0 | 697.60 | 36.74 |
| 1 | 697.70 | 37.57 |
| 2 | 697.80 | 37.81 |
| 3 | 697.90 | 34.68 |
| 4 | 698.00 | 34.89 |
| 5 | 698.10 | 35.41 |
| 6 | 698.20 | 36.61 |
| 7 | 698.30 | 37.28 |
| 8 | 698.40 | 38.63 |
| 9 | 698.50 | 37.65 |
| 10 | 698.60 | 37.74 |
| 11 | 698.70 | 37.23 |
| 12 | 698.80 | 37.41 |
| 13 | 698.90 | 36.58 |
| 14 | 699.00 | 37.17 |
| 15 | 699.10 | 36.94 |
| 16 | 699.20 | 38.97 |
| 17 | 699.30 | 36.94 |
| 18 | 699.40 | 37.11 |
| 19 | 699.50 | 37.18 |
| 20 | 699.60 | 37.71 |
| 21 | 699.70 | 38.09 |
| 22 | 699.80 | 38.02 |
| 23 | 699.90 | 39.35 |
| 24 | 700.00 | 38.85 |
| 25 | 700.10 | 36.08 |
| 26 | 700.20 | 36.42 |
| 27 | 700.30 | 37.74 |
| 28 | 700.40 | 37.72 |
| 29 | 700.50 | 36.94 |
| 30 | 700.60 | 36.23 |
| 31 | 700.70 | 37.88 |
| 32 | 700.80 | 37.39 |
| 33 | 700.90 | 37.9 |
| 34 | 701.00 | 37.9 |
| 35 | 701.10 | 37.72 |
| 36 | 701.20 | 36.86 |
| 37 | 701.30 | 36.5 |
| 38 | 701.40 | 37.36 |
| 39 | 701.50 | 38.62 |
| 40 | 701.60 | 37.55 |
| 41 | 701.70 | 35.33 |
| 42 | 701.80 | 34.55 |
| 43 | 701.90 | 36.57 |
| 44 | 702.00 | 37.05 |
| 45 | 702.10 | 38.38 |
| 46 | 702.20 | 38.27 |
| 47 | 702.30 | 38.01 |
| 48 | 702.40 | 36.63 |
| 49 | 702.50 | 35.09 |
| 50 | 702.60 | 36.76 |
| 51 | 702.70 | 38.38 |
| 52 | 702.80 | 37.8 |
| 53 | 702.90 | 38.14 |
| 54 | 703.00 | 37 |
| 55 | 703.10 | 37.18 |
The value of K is 38.1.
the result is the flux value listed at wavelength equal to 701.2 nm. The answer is 36.86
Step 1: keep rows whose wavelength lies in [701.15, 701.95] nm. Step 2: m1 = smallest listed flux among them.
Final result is 34.55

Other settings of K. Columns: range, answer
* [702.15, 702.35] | 38.1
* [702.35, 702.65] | 36.2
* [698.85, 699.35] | 37.3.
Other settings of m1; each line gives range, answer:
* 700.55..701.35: 36.23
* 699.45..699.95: 37.18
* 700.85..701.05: 37.9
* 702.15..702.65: 35.09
